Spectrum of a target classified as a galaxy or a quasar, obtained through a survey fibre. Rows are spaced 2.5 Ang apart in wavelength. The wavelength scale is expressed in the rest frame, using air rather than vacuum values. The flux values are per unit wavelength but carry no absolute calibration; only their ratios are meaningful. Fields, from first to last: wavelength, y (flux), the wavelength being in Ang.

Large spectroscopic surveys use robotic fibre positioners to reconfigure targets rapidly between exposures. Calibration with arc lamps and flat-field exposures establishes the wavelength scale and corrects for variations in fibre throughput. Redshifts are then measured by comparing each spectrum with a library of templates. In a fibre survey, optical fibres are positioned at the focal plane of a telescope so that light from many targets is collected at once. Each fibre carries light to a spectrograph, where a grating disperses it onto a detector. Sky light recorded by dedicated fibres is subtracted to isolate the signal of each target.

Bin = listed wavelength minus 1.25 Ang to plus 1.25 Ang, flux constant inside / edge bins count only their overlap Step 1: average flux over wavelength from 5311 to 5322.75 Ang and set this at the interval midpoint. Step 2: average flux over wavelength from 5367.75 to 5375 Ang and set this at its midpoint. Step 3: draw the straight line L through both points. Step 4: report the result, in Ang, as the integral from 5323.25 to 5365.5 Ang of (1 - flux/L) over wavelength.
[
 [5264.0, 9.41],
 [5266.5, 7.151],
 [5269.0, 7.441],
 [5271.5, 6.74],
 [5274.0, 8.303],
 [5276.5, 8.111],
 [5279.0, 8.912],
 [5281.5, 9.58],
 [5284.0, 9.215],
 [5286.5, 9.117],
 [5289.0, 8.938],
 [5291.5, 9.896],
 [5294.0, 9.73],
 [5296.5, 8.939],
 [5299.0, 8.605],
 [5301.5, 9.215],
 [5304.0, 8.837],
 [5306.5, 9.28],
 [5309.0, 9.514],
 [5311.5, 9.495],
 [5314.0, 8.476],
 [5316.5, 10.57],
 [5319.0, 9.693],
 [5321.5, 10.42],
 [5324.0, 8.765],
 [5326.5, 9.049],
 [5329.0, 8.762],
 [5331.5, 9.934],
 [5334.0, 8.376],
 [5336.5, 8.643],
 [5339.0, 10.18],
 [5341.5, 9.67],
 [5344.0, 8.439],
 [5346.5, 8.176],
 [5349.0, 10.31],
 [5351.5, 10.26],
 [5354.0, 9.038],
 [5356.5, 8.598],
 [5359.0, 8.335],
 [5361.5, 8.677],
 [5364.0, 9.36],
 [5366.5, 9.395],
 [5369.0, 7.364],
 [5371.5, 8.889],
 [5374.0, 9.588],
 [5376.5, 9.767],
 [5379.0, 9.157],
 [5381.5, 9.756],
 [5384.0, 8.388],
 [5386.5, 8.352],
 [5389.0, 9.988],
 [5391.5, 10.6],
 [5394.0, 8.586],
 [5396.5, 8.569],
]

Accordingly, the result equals 0.2 Ang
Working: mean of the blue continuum 9.75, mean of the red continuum 8.58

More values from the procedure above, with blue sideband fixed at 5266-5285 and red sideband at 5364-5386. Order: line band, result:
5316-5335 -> -1.75 Ang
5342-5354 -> -0.66 Ang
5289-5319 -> -3.12 Ang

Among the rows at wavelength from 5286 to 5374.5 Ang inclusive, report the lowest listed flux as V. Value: 7.364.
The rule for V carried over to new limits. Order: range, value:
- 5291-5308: 8.605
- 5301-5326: 8.476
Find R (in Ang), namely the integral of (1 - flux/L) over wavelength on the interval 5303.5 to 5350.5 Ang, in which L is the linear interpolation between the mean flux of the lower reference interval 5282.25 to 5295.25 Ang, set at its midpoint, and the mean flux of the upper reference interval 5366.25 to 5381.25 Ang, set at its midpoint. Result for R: -0.4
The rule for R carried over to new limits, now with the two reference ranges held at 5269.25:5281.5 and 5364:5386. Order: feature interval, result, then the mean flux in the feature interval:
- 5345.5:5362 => -0.5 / 9.09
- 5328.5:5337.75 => -0.3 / 8.94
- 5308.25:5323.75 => -2.1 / 9.64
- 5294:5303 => -0.7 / 9.03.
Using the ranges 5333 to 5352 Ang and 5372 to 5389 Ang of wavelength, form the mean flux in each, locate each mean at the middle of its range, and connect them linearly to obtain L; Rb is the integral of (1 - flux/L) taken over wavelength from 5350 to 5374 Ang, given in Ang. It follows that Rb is 0.8 Ang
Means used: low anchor 9.23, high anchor 9.22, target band 8.93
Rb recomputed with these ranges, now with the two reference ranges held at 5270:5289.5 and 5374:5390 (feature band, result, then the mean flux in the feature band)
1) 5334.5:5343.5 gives -0.35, 9.32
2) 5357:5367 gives 0.26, 8.88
